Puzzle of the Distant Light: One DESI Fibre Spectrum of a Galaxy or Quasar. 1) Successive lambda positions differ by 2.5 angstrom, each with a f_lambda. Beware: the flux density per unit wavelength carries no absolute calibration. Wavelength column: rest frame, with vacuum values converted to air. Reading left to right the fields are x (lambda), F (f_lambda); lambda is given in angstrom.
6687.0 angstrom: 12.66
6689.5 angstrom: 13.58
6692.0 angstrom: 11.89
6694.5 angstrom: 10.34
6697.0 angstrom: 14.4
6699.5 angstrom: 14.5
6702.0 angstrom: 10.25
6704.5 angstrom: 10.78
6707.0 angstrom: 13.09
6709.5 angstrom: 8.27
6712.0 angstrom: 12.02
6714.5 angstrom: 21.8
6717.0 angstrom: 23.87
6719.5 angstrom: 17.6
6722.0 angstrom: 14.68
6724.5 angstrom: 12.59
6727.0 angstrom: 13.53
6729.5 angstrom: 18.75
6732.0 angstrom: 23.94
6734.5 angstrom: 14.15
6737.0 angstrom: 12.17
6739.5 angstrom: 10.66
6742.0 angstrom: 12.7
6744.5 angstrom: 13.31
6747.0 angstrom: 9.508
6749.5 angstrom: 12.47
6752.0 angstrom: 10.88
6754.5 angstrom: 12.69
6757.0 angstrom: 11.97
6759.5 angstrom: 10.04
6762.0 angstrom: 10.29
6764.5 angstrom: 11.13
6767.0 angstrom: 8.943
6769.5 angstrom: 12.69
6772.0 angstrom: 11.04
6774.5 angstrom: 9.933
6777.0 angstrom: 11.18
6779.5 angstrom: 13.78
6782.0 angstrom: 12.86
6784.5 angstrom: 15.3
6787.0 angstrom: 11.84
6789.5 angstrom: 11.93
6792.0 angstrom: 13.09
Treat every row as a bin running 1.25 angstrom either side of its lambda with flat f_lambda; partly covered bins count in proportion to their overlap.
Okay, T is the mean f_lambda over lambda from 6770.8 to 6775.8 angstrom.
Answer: 10.5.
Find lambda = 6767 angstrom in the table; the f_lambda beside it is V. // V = 8.943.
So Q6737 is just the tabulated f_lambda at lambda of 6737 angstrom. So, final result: 12.17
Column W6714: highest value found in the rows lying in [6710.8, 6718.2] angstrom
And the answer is 23.87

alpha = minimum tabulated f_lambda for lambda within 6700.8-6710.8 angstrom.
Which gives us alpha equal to 8.27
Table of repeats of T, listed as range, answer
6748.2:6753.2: 11.7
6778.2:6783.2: 13.3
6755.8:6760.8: 11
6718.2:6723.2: 16.2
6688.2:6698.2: 12.5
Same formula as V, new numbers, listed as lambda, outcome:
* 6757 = 11.97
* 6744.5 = 13.31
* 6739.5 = 10.66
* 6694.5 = 10.34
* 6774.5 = 9.933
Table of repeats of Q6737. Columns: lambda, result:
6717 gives 23.87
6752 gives 10.88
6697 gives 14.4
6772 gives 11.04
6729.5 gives 18.75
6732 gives 23.94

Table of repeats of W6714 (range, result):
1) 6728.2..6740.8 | 23.94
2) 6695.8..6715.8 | 21.8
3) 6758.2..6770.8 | 12.69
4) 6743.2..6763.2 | 13.31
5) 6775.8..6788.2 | 15.3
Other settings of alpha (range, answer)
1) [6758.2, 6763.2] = 10.04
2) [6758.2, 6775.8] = 8.943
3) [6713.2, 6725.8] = 12.59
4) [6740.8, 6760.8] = 9.508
